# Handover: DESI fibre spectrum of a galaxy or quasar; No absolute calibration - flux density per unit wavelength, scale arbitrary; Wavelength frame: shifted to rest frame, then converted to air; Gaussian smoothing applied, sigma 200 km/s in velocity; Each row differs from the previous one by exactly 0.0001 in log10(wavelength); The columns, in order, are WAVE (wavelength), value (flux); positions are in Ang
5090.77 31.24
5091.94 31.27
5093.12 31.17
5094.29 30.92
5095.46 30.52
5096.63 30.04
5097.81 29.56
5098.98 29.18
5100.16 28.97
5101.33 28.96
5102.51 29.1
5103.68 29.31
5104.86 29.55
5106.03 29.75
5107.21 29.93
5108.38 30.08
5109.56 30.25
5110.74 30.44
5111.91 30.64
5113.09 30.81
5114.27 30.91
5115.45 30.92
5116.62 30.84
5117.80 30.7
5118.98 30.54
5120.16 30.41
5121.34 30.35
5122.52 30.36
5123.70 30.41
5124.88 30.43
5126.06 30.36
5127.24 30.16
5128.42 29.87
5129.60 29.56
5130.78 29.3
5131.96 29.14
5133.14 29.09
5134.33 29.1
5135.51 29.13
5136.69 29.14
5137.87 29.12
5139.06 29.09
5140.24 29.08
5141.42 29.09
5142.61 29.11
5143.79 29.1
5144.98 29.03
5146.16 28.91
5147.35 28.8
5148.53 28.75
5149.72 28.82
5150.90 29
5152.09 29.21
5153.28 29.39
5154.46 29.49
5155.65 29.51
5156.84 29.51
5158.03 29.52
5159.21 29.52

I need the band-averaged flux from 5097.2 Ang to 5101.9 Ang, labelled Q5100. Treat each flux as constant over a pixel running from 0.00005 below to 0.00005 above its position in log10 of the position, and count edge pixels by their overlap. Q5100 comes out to 29.1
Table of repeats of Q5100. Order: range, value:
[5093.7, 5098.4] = 30.3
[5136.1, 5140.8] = 29.1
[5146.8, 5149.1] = 28.8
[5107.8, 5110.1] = 30.1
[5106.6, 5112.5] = 30.3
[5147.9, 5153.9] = 29.1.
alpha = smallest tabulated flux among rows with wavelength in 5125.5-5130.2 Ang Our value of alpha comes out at 29.56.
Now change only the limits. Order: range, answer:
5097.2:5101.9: 28.96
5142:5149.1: 28.75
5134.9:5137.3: 29.13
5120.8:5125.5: 30.35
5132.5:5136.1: 29.09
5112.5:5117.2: 30.81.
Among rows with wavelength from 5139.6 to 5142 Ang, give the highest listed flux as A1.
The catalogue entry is 29.09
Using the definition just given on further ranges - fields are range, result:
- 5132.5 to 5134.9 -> 29.1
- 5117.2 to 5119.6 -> 30.7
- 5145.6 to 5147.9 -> 28.91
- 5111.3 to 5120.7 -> 30.92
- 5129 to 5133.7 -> 29.56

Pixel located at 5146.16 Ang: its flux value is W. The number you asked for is 28.91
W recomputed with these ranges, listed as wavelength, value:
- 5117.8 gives 30.7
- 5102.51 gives 29.1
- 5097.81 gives 29.56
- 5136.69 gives 29.14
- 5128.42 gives 29.87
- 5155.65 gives 29.51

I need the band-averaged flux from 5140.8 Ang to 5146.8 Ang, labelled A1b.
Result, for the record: 29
